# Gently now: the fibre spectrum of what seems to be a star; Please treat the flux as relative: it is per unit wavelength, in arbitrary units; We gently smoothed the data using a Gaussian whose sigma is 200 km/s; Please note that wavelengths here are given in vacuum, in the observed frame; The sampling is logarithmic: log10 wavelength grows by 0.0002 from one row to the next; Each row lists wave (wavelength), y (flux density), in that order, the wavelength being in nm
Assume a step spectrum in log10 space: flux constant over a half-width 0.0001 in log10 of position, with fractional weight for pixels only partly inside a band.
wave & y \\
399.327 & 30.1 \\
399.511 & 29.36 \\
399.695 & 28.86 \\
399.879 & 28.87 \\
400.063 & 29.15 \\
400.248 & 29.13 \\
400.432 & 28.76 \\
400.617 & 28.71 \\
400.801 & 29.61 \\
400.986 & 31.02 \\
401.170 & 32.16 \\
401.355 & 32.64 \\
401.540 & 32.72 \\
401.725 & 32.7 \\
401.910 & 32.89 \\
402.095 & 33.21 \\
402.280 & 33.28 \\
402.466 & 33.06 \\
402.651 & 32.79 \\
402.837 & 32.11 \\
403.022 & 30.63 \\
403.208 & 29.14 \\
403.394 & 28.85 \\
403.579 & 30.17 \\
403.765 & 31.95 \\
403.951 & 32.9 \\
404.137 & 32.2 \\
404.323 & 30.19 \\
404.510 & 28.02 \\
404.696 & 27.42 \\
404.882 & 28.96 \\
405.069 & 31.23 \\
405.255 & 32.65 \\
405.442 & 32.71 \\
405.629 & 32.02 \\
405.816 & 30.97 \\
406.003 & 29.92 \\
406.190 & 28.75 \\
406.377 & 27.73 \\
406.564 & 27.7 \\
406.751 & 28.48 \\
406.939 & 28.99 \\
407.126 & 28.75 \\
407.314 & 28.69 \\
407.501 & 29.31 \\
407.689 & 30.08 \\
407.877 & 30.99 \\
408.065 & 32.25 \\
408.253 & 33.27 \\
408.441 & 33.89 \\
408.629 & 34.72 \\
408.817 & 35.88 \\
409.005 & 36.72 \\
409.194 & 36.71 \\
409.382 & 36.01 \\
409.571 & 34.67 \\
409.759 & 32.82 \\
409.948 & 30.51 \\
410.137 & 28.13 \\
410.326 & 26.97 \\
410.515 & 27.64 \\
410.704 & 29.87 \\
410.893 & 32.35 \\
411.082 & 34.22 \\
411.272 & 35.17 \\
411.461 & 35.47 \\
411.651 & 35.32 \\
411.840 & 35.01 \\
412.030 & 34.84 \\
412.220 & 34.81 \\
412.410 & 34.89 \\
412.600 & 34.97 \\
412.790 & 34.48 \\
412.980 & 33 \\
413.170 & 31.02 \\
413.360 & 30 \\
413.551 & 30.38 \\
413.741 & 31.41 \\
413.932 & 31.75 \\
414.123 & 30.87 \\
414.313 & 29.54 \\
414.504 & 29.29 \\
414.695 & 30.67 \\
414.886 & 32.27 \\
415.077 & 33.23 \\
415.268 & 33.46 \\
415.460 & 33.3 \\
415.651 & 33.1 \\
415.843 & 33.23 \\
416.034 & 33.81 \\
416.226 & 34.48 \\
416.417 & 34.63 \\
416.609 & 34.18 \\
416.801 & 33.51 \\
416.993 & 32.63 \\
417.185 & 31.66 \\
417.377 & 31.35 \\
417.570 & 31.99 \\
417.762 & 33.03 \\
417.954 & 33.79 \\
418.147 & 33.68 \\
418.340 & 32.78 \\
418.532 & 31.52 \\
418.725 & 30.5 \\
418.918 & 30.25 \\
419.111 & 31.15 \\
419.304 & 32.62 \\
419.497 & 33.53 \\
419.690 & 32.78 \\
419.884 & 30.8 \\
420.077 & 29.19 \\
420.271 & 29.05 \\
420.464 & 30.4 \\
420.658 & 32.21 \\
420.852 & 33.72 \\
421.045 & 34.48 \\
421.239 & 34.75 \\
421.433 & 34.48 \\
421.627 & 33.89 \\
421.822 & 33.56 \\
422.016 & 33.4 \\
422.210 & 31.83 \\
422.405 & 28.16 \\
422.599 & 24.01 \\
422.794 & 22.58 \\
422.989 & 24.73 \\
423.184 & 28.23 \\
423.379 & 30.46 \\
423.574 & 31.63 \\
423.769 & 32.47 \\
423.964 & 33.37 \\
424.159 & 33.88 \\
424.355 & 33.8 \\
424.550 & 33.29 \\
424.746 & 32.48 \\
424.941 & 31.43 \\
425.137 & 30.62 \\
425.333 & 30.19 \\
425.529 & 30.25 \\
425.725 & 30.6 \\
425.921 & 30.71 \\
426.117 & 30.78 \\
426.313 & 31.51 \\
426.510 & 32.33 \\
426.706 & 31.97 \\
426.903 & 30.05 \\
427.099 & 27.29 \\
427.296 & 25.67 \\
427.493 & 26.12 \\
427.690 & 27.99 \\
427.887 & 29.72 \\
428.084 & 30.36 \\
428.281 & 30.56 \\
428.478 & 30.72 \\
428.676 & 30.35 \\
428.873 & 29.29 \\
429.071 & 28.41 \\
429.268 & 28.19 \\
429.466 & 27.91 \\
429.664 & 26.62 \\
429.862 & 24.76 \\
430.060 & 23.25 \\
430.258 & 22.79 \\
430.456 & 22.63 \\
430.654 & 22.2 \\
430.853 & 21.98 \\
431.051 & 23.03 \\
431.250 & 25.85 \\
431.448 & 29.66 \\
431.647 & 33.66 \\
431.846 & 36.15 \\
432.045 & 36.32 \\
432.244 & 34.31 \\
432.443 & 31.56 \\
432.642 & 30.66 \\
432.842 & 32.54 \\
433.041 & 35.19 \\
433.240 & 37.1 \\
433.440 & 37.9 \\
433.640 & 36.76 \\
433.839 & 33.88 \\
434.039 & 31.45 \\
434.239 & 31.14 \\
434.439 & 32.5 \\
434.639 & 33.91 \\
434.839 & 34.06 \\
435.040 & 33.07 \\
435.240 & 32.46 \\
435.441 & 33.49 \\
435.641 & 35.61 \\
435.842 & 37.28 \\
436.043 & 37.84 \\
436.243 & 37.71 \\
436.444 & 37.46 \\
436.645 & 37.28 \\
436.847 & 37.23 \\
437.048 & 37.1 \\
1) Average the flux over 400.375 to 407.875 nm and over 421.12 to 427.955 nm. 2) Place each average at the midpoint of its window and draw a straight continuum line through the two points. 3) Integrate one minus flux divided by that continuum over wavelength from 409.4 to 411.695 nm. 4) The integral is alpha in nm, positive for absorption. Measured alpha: -0.11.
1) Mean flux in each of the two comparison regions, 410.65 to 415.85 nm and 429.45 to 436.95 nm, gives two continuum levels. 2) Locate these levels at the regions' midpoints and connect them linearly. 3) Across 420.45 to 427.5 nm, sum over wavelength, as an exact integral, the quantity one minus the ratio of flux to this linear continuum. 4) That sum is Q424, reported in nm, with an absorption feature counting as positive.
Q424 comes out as 0.305 nm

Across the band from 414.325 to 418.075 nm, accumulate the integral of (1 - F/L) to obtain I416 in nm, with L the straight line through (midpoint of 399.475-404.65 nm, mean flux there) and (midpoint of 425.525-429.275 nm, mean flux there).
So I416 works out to -0.32 nm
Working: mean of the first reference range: 30.9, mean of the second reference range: 29.7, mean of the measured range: 32.8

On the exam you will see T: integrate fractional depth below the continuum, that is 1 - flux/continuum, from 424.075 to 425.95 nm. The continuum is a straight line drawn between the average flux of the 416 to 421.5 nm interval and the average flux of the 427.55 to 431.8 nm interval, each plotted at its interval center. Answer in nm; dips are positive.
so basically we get -0.14 nm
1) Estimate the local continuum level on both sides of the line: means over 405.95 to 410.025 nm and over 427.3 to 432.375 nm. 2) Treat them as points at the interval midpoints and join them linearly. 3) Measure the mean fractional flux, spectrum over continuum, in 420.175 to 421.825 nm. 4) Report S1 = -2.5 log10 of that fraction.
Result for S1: -0.12 mag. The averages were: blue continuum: 31.7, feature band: 32.9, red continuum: 28.1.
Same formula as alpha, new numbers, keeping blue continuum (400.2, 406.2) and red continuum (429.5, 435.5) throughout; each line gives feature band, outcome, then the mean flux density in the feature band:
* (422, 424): 0.12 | 28.9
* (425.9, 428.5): 0.09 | 29.6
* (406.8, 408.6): 0.01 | 30.8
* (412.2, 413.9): -0.09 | 32.6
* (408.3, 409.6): -0.19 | 35.5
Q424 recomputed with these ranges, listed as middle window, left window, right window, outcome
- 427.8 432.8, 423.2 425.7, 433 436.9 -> 0.77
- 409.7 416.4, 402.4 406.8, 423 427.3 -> -0.37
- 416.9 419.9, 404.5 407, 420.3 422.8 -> -0.09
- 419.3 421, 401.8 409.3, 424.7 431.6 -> -0.13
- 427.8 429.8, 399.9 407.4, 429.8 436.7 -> 0.16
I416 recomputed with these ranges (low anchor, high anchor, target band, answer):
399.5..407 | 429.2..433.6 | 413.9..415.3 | -0.05 nm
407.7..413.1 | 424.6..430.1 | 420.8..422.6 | -0.11 nm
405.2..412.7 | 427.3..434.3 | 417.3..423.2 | -0.08 nm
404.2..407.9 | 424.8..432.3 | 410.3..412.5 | -0.28 nm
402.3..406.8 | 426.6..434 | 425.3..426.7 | -0.06 nm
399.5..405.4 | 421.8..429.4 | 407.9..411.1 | -0.22 nm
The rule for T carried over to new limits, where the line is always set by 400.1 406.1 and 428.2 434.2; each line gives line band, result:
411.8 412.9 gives -0.148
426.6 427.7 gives 0.067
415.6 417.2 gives -0.161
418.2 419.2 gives -0.031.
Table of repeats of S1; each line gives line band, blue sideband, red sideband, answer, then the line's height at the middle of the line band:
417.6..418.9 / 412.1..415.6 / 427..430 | -0.05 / 31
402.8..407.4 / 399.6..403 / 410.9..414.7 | 0.06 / 31.8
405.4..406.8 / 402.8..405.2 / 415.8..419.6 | 0.03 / 30.7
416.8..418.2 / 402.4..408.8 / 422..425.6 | -0.08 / 30.4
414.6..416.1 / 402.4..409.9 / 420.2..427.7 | -0.06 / 31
